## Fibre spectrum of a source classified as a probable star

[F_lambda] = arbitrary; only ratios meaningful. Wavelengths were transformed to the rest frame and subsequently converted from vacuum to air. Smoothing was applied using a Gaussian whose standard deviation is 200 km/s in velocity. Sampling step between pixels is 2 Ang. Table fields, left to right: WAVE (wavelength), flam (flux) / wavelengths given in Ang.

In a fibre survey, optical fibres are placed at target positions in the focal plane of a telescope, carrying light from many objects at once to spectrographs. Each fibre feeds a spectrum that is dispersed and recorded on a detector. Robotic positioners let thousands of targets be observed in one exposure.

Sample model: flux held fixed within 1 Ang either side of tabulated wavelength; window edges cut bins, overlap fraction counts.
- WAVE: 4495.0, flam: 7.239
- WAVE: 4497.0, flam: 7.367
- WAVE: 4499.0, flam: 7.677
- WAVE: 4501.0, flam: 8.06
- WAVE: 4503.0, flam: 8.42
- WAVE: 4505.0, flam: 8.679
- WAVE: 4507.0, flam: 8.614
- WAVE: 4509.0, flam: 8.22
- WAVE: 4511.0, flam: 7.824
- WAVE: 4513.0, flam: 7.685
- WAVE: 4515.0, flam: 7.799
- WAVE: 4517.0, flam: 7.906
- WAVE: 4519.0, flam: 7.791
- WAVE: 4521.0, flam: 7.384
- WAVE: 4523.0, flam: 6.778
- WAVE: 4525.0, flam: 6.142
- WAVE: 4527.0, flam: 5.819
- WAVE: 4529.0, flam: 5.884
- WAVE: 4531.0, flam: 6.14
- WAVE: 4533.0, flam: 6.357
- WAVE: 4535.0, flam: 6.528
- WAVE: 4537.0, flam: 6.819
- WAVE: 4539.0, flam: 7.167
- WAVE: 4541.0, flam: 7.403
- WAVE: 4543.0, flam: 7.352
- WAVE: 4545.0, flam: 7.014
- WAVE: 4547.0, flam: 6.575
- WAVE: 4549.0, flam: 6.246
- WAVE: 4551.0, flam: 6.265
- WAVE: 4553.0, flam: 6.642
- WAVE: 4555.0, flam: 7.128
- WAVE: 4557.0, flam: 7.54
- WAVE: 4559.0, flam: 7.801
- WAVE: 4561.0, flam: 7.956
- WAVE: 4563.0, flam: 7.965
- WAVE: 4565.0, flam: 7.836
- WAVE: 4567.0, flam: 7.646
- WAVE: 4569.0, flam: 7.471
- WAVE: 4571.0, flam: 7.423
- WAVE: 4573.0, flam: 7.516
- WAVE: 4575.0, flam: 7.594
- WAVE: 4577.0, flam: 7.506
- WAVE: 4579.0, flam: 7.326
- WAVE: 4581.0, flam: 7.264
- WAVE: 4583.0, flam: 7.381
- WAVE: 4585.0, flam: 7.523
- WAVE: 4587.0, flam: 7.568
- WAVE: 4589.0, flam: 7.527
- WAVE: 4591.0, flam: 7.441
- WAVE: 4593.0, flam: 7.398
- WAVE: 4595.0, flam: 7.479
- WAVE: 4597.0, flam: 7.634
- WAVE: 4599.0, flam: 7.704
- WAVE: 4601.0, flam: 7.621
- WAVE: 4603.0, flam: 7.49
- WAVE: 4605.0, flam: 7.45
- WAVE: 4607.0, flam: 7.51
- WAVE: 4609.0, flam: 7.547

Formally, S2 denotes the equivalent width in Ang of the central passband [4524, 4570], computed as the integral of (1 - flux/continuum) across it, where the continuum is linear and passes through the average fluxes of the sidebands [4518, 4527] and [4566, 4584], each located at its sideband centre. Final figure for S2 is 1.4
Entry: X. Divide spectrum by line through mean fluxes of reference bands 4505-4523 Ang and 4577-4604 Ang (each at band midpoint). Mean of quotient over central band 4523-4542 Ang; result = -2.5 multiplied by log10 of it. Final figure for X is 0.20 mag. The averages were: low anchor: 7.88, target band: 6.49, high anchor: 7.49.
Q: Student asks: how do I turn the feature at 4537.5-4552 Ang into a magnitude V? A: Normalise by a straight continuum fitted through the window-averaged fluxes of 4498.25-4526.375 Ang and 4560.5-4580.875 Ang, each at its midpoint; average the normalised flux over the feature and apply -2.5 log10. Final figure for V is 0.12 mag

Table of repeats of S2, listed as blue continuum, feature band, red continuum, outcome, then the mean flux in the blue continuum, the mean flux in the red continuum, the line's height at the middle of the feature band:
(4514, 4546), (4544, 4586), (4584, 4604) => -0.4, 6.89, 7.54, 7.25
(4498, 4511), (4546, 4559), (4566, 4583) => 1.5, 8.24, 7.46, 7.71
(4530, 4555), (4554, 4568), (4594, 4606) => -1.4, 6.73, 7.56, 7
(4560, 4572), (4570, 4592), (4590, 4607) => 0.5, 7.72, 7.53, 7.63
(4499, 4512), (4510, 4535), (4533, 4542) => 2.0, 8.25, 6.91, 7.54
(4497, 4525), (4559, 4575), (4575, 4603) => -0.2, 7.83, 7.49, 7.59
